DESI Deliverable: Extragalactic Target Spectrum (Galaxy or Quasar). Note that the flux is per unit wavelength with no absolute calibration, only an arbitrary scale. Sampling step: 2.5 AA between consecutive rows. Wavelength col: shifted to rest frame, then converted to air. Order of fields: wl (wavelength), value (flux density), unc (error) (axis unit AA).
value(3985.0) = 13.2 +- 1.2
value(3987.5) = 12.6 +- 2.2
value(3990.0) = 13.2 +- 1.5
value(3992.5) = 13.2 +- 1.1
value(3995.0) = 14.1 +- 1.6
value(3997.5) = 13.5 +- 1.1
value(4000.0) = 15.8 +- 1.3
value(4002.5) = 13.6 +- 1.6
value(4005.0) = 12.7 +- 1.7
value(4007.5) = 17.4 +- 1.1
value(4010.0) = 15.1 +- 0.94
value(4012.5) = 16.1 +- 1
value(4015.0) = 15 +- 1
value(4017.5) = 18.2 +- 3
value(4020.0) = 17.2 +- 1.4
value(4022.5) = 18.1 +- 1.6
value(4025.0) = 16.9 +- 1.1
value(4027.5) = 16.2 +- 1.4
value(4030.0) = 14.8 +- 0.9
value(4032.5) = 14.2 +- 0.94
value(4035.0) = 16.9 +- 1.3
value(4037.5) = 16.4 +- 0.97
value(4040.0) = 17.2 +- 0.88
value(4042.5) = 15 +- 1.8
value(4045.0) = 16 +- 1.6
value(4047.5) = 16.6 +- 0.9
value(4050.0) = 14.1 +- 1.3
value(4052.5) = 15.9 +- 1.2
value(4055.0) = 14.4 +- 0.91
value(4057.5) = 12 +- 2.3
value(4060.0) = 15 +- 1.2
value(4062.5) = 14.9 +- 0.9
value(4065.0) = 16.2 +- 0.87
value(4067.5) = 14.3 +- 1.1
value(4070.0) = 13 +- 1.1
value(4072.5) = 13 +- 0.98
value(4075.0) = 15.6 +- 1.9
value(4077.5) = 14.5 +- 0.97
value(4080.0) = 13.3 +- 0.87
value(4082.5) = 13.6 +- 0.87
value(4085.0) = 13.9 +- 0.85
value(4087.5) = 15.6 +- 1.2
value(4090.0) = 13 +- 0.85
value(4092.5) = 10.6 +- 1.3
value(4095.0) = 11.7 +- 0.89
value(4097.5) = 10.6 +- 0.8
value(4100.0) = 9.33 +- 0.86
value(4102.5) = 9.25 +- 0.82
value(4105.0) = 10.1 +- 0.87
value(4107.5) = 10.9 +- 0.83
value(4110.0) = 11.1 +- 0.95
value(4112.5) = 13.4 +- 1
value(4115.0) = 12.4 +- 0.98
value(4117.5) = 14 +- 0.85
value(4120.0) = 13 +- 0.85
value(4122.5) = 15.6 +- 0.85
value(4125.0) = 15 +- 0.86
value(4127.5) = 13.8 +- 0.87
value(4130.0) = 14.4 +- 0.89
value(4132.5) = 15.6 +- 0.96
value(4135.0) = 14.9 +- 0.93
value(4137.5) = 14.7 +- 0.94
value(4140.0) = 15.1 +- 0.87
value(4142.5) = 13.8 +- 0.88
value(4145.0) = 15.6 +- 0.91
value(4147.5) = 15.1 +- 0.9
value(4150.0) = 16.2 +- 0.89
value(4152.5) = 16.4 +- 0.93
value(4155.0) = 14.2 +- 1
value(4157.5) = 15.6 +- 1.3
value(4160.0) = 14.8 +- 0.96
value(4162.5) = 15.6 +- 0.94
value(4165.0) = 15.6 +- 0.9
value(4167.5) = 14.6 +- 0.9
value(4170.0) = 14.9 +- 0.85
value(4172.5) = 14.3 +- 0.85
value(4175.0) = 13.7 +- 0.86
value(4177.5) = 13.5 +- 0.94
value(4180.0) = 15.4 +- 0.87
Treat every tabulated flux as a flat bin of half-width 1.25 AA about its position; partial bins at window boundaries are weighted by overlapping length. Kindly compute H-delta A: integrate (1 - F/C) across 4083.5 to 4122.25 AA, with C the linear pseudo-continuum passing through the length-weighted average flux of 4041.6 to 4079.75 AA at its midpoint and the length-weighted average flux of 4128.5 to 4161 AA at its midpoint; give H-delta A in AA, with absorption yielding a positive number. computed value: 7.4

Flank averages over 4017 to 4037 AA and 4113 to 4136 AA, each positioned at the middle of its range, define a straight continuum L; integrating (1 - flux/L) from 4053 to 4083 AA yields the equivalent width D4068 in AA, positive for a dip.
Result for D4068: 2.6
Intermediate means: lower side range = 16.5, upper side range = 14.3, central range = 14.2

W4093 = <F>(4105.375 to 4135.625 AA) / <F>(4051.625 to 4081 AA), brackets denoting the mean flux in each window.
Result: 0.95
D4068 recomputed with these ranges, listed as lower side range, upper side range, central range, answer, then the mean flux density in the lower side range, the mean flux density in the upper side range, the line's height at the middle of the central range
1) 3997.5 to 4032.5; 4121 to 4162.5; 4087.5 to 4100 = 2.98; 15.8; 15.1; 15.3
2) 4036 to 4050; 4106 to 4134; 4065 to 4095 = 2.35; 16.1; 13.5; 14.9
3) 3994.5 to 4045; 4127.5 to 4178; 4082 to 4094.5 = 1.71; 15.8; 14.9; 15.3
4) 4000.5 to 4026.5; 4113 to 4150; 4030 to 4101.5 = 5.67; 16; 14.5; 15.4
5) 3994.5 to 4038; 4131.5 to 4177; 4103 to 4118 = 3.43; 15.7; 15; 15.2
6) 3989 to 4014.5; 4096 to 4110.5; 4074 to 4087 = -3.58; 14.5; 10.2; 11.2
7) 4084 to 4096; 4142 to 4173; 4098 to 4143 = 3.01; 13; 15.2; 14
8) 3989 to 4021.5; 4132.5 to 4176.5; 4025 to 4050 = -1.40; 15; 15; 15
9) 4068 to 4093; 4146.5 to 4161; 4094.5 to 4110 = 4.26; 13.7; 15.4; 14.2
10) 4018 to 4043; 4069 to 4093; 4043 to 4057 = 0.15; 16.4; 13.7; 15.4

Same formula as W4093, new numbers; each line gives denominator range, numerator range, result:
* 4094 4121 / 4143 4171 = 1.34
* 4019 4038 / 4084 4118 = 0.72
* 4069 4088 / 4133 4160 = 1.08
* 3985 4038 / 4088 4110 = 0.71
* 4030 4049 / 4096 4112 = 0.65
